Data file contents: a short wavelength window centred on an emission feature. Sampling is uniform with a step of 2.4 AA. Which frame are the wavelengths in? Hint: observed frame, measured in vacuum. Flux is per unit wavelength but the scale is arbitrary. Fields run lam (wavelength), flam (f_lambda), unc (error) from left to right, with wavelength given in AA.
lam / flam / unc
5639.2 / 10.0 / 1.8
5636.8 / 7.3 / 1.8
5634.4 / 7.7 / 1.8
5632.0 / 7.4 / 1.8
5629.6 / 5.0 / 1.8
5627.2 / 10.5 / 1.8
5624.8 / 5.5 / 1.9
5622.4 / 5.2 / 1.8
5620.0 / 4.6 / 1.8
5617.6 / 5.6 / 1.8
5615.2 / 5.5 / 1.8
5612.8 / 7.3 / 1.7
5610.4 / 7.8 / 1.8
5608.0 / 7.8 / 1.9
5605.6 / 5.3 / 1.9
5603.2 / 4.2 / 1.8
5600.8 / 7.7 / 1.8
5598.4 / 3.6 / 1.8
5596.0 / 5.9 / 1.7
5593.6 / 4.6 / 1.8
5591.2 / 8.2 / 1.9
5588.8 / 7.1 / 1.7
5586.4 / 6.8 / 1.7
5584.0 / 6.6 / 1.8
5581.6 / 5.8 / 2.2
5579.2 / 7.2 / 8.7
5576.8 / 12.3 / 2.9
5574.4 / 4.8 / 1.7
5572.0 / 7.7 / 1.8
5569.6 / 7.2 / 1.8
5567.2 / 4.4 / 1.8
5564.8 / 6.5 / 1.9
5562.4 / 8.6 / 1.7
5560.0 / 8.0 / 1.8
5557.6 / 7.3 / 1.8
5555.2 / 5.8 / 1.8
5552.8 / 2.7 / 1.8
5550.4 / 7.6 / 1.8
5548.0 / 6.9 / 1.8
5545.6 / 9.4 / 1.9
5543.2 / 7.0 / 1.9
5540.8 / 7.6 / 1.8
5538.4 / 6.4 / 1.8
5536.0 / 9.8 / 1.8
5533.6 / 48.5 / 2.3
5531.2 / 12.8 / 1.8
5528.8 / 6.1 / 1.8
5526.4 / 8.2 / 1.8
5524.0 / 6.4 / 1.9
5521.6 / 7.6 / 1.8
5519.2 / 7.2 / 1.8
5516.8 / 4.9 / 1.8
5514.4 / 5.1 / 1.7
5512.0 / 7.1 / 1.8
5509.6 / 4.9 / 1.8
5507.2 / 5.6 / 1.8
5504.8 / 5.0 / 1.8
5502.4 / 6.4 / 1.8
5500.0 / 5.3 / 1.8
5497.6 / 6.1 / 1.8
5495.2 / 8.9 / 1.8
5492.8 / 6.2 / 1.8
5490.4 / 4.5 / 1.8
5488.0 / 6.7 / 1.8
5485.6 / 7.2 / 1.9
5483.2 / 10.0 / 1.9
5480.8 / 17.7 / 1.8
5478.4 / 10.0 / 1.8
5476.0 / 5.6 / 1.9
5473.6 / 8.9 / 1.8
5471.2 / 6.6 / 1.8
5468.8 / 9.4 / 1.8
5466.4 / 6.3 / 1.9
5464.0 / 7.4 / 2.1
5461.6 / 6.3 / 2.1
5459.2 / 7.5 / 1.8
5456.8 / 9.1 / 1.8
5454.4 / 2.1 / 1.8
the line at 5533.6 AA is [O III] 5007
